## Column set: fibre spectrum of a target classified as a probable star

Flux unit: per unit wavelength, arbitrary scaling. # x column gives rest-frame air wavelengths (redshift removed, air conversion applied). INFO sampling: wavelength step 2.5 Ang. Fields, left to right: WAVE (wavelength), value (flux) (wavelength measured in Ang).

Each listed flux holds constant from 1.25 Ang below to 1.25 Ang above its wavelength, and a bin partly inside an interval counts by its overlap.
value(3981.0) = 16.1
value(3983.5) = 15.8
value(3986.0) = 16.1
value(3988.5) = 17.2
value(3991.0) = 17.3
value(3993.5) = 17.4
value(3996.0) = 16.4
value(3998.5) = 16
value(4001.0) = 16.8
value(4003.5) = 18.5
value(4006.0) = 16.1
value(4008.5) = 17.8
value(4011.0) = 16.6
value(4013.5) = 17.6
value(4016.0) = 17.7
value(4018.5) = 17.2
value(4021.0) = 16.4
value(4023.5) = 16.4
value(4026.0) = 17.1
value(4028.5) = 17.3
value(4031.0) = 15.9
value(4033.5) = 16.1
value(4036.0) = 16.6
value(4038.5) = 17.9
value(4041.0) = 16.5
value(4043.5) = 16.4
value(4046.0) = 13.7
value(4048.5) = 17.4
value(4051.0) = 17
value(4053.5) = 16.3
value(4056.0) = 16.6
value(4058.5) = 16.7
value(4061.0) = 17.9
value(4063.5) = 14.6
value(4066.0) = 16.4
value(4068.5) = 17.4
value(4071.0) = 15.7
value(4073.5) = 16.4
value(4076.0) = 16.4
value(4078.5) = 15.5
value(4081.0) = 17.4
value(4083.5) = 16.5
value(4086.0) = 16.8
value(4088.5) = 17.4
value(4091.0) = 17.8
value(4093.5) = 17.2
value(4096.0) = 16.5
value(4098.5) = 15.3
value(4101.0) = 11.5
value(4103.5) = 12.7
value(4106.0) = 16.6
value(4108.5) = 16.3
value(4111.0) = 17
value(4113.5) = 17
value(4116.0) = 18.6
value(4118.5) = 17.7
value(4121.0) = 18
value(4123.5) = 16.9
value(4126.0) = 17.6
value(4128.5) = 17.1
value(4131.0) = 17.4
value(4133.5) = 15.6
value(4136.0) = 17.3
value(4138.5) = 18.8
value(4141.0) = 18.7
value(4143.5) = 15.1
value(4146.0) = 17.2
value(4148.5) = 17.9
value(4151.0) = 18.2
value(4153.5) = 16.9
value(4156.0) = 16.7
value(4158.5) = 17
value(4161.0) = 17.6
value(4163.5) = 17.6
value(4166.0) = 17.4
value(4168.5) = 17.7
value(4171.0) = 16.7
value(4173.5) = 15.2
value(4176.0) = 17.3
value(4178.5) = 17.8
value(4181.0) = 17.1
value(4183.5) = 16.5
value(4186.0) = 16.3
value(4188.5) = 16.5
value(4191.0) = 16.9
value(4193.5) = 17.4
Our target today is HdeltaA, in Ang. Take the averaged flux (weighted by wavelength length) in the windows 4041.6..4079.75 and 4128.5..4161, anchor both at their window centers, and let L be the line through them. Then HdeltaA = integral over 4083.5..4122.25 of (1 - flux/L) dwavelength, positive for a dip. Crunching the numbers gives 0.8 Ang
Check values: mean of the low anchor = 16.3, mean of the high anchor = 17.2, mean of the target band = 16.4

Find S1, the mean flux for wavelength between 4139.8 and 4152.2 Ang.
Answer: 17.4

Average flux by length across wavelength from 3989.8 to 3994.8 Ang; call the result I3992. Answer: 17.3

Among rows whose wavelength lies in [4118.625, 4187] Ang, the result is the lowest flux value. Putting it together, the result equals 15.1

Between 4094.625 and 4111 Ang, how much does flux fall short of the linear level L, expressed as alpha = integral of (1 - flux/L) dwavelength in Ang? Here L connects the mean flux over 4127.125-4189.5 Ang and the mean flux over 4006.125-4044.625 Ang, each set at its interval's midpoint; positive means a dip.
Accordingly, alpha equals 1.9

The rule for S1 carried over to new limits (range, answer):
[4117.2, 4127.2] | 17.6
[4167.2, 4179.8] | 16.9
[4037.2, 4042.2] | 17.2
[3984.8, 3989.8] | 16.7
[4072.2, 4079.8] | 16.1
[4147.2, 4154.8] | 17.7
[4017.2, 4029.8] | 16.9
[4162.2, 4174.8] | 16.9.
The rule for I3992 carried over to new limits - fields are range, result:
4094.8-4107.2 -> 14.5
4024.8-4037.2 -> 16.6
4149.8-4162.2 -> 17.3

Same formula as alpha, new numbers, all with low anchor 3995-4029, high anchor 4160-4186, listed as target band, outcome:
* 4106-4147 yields -0.5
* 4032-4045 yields 0.3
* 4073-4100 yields 0.6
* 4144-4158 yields -0.2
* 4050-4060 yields 0.2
